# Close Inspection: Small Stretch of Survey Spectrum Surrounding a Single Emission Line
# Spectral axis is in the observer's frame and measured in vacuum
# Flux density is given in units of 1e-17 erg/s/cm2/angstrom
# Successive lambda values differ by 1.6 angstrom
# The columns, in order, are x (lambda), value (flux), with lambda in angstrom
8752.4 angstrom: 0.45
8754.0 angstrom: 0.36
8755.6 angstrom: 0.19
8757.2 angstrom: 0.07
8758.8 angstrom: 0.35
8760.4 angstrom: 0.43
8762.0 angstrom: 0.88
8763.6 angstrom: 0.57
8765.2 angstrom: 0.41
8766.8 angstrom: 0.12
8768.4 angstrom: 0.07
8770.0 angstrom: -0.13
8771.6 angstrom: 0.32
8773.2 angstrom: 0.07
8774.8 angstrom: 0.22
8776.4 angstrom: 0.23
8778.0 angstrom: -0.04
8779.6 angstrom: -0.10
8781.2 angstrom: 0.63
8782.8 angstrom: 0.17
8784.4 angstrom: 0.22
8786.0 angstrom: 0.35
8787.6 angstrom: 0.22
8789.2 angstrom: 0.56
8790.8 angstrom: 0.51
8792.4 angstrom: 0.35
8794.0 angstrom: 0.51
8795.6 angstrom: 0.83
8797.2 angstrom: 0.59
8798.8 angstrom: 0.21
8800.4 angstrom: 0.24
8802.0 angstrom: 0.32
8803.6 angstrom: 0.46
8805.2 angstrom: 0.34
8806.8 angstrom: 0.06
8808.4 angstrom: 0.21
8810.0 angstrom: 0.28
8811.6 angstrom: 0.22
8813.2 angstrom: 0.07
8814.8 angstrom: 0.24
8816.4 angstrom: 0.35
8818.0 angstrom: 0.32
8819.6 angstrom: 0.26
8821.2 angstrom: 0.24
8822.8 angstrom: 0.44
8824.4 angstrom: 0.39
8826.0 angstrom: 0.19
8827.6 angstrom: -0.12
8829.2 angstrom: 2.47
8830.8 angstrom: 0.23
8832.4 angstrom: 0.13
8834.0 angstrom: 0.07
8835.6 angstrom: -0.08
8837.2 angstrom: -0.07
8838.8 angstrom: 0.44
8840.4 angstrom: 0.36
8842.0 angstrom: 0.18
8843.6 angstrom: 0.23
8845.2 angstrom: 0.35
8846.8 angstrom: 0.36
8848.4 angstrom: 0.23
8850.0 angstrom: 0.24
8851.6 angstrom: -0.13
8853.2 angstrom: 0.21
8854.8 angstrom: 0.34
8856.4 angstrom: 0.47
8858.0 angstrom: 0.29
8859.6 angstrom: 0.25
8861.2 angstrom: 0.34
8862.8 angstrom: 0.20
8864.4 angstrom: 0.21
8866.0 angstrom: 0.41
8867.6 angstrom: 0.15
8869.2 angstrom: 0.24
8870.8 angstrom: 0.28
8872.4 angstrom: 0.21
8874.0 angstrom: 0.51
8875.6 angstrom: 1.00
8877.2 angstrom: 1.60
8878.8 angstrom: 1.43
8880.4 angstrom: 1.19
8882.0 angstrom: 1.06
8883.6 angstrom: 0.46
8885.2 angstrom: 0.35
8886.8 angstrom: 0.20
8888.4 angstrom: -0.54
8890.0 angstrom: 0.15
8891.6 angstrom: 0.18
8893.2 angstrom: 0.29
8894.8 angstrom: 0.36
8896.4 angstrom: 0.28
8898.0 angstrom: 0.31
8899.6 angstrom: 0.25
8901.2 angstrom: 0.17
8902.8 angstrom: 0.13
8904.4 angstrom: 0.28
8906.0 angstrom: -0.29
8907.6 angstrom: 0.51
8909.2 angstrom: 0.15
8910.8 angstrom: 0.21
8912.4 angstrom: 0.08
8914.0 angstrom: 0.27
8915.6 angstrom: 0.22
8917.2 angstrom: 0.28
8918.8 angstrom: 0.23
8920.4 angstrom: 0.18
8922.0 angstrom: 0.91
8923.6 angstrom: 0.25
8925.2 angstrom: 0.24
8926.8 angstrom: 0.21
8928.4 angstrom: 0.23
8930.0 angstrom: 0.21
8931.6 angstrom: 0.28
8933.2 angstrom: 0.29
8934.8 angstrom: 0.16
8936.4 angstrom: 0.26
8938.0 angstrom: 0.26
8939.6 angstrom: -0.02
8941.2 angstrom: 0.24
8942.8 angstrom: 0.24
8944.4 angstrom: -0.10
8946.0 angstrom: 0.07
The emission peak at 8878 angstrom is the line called [O III]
